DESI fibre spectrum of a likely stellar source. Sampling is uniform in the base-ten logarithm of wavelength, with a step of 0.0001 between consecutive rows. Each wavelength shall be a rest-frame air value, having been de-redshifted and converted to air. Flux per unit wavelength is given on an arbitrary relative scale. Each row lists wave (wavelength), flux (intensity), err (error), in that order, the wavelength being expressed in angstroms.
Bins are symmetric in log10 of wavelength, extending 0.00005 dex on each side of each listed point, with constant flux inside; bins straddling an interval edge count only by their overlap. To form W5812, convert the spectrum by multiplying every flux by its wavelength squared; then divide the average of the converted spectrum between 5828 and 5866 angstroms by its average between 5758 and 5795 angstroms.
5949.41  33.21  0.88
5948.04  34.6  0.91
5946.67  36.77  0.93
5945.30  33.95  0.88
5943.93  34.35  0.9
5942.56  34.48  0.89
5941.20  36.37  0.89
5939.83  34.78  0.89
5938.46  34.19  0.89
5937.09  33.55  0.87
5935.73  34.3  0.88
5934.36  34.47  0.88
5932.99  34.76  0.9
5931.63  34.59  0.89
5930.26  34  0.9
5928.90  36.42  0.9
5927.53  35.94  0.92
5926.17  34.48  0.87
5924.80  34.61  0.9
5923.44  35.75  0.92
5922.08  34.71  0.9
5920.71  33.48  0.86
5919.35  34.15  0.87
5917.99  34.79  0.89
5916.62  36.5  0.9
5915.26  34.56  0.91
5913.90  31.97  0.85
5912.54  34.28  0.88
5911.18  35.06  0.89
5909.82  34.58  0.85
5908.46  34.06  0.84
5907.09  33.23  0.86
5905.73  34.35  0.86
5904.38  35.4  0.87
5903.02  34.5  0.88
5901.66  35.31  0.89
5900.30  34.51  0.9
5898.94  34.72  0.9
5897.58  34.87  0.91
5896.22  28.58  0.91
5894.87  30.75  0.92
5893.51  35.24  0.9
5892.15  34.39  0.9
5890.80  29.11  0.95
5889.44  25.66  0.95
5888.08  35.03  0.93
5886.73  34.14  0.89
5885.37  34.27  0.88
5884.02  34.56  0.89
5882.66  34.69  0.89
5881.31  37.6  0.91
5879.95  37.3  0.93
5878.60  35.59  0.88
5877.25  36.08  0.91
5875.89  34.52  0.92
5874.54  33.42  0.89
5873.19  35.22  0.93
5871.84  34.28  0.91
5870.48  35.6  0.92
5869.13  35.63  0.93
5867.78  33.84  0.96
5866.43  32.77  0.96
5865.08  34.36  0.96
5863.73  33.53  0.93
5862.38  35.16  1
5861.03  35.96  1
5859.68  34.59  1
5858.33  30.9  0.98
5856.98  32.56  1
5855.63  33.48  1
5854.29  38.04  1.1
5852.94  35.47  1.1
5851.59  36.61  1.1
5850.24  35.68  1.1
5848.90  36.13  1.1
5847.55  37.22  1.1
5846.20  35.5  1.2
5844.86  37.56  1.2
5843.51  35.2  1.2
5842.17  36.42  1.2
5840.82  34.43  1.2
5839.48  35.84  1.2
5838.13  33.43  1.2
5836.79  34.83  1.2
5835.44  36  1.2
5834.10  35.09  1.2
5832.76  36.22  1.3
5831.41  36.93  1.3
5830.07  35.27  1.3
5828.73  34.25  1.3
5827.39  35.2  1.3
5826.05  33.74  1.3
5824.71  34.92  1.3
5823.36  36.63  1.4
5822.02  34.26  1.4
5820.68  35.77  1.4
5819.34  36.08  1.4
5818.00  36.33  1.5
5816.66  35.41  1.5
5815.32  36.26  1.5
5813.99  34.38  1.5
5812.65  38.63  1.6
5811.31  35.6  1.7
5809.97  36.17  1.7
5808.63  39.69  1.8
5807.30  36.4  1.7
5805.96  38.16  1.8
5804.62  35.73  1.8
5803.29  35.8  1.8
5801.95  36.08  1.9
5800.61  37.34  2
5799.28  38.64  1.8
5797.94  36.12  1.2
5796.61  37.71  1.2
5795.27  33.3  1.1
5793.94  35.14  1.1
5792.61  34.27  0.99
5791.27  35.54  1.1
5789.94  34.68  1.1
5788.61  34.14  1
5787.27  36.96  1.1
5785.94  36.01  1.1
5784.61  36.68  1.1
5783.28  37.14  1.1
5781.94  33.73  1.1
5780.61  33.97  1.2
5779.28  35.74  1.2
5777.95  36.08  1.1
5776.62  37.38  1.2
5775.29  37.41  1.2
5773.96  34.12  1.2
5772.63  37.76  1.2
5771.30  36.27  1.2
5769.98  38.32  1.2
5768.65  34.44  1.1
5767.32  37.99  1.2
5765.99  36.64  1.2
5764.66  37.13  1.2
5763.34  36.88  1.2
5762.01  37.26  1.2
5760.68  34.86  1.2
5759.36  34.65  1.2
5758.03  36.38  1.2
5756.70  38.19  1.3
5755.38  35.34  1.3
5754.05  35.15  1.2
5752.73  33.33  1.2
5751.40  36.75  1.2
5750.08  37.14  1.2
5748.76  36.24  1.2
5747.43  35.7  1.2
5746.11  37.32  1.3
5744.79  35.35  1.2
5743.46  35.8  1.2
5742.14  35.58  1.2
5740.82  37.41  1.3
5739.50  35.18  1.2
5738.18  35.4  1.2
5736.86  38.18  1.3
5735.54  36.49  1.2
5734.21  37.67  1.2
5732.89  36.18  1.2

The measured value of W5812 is 1.00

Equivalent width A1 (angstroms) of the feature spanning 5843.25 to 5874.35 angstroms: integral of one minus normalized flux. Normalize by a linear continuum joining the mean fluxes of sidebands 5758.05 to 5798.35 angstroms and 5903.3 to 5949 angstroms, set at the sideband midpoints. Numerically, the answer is 0.2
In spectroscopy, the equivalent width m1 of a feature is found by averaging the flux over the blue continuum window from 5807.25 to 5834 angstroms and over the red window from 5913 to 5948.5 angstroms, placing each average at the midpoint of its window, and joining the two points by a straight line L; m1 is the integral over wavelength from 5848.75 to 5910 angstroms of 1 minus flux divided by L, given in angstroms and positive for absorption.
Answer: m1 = 1.76 angstroms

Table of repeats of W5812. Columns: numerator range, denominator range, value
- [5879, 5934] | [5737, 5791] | 0.99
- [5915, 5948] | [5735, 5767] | 1.02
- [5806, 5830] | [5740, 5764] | 1.02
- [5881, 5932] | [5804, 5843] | 0.98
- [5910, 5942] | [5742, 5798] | 1.02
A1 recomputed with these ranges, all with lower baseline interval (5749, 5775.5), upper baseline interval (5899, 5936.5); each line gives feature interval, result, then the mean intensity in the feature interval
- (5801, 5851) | -0.38 angstroms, 35.9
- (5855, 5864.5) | 0.40 angstroms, 33.7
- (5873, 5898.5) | 0.91 angstroms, 33.7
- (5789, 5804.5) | 0.03 angstroms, 35.9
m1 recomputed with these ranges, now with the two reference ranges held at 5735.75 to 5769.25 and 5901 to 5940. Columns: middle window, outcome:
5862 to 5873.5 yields 0.2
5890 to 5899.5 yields 0.7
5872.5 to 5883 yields -0.2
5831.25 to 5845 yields -0.1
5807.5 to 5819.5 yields -0.3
